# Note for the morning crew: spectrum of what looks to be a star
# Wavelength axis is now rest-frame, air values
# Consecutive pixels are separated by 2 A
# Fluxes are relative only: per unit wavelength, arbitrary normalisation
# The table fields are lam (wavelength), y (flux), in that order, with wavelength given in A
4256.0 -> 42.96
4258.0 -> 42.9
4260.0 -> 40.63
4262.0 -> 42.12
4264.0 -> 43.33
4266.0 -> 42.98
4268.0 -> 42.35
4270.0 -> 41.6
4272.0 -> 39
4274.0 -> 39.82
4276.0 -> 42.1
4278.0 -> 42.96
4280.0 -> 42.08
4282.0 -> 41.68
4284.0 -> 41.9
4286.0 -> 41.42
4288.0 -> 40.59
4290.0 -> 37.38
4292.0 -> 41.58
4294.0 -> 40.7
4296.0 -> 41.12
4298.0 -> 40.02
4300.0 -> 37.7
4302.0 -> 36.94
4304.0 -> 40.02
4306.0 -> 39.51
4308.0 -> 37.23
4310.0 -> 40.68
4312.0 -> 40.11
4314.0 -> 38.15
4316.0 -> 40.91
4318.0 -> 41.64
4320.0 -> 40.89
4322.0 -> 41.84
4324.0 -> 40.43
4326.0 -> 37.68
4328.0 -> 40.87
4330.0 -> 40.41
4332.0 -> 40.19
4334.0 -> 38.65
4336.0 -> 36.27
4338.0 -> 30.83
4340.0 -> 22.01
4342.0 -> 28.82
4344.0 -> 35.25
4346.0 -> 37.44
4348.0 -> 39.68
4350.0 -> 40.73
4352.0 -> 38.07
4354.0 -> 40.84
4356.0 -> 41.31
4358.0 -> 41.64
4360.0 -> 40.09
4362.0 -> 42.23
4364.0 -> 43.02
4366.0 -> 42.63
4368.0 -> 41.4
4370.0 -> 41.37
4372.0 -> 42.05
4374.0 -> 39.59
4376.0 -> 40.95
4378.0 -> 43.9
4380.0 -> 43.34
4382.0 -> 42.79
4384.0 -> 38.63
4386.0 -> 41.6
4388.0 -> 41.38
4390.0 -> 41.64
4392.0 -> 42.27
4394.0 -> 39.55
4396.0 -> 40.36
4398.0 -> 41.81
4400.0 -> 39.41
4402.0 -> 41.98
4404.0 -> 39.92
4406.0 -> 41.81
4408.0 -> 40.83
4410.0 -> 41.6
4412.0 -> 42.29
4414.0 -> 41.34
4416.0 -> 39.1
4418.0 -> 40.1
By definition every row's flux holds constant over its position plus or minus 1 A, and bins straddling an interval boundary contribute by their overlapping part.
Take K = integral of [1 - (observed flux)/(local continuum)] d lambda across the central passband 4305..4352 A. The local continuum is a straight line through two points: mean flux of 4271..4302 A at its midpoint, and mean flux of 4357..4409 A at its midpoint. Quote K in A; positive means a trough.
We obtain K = 3.5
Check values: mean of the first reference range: 40.5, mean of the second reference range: 41.4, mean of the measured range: 37.8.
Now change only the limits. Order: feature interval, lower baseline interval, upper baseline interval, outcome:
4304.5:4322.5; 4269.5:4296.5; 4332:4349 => -1.35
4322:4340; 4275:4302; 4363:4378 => 1.64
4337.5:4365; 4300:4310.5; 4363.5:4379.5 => 2.38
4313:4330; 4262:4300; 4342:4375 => 0.13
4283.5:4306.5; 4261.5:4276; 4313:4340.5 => 0.12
